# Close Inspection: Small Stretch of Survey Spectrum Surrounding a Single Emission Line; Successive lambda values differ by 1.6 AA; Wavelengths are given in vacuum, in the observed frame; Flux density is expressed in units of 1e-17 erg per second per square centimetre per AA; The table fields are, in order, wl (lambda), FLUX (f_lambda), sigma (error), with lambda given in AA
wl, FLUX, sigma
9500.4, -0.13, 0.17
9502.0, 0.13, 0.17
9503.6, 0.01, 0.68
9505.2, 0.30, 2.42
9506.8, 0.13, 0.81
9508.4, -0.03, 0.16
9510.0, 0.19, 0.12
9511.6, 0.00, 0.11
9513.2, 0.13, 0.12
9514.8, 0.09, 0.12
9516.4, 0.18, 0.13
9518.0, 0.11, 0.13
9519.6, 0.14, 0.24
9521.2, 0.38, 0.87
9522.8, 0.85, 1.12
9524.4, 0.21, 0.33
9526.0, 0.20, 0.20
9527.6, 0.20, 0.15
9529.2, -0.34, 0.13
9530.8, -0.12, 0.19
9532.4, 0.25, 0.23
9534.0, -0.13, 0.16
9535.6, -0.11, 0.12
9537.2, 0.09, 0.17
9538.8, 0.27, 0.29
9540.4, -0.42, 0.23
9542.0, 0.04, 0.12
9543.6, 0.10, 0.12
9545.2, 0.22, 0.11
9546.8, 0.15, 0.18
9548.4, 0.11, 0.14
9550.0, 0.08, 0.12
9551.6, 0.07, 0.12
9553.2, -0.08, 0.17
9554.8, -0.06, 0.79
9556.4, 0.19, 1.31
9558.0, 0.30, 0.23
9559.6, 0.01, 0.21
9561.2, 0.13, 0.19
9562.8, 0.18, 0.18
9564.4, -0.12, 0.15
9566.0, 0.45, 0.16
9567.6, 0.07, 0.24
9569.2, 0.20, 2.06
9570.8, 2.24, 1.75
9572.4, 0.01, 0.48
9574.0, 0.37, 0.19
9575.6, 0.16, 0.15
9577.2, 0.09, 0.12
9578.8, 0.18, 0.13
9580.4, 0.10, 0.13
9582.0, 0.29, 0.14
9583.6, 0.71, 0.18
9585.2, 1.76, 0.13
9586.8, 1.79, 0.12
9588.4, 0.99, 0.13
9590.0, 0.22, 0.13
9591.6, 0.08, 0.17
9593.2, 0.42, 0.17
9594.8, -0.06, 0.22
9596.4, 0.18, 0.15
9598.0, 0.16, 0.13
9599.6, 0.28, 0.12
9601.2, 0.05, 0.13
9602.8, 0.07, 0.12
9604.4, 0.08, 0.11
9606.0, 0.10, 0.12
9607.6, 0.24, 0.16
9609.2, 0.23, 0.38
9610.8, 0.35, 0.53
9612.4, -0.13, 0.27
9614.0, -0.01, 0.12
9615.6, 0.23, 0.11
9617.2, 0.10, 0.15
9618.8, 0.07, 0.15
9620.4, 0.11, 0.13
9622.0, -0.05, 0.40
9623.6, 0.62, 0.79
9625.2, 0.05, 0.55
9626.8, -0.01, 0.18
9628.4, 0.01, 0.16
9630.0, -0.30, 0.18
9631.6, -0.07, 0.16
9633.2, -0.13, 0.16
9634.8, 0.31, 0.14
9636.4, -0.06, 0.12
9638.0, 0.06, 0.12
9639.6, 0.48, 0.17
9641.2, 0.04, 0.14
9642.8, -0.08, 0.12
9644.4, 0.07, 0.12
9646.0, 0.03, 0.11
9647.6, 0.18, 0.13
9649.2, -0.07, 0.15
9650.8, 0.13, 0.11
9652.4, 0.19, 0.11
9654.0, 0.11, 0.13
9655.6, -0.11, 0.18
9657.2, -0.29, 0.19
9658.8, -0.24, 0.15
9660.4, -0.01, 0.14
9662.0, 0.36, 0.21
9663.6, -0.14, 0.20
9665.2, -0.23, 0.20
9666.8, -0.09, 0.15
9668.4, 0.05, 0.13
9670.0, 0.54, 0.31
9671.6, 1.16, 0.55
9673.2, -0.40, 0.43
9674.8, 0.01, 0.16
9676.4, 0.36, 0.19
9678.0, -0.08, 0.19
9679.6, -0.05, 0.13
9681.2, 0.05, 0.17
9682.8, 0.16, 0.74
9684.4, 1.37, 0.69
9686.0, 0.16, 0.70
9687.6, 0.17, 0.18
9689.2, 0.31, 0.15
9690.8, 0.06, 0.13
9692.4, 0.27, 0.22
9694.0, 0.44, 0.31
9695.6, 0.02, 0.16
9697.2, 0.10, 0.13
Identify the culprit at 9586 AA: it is [O III] 5007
